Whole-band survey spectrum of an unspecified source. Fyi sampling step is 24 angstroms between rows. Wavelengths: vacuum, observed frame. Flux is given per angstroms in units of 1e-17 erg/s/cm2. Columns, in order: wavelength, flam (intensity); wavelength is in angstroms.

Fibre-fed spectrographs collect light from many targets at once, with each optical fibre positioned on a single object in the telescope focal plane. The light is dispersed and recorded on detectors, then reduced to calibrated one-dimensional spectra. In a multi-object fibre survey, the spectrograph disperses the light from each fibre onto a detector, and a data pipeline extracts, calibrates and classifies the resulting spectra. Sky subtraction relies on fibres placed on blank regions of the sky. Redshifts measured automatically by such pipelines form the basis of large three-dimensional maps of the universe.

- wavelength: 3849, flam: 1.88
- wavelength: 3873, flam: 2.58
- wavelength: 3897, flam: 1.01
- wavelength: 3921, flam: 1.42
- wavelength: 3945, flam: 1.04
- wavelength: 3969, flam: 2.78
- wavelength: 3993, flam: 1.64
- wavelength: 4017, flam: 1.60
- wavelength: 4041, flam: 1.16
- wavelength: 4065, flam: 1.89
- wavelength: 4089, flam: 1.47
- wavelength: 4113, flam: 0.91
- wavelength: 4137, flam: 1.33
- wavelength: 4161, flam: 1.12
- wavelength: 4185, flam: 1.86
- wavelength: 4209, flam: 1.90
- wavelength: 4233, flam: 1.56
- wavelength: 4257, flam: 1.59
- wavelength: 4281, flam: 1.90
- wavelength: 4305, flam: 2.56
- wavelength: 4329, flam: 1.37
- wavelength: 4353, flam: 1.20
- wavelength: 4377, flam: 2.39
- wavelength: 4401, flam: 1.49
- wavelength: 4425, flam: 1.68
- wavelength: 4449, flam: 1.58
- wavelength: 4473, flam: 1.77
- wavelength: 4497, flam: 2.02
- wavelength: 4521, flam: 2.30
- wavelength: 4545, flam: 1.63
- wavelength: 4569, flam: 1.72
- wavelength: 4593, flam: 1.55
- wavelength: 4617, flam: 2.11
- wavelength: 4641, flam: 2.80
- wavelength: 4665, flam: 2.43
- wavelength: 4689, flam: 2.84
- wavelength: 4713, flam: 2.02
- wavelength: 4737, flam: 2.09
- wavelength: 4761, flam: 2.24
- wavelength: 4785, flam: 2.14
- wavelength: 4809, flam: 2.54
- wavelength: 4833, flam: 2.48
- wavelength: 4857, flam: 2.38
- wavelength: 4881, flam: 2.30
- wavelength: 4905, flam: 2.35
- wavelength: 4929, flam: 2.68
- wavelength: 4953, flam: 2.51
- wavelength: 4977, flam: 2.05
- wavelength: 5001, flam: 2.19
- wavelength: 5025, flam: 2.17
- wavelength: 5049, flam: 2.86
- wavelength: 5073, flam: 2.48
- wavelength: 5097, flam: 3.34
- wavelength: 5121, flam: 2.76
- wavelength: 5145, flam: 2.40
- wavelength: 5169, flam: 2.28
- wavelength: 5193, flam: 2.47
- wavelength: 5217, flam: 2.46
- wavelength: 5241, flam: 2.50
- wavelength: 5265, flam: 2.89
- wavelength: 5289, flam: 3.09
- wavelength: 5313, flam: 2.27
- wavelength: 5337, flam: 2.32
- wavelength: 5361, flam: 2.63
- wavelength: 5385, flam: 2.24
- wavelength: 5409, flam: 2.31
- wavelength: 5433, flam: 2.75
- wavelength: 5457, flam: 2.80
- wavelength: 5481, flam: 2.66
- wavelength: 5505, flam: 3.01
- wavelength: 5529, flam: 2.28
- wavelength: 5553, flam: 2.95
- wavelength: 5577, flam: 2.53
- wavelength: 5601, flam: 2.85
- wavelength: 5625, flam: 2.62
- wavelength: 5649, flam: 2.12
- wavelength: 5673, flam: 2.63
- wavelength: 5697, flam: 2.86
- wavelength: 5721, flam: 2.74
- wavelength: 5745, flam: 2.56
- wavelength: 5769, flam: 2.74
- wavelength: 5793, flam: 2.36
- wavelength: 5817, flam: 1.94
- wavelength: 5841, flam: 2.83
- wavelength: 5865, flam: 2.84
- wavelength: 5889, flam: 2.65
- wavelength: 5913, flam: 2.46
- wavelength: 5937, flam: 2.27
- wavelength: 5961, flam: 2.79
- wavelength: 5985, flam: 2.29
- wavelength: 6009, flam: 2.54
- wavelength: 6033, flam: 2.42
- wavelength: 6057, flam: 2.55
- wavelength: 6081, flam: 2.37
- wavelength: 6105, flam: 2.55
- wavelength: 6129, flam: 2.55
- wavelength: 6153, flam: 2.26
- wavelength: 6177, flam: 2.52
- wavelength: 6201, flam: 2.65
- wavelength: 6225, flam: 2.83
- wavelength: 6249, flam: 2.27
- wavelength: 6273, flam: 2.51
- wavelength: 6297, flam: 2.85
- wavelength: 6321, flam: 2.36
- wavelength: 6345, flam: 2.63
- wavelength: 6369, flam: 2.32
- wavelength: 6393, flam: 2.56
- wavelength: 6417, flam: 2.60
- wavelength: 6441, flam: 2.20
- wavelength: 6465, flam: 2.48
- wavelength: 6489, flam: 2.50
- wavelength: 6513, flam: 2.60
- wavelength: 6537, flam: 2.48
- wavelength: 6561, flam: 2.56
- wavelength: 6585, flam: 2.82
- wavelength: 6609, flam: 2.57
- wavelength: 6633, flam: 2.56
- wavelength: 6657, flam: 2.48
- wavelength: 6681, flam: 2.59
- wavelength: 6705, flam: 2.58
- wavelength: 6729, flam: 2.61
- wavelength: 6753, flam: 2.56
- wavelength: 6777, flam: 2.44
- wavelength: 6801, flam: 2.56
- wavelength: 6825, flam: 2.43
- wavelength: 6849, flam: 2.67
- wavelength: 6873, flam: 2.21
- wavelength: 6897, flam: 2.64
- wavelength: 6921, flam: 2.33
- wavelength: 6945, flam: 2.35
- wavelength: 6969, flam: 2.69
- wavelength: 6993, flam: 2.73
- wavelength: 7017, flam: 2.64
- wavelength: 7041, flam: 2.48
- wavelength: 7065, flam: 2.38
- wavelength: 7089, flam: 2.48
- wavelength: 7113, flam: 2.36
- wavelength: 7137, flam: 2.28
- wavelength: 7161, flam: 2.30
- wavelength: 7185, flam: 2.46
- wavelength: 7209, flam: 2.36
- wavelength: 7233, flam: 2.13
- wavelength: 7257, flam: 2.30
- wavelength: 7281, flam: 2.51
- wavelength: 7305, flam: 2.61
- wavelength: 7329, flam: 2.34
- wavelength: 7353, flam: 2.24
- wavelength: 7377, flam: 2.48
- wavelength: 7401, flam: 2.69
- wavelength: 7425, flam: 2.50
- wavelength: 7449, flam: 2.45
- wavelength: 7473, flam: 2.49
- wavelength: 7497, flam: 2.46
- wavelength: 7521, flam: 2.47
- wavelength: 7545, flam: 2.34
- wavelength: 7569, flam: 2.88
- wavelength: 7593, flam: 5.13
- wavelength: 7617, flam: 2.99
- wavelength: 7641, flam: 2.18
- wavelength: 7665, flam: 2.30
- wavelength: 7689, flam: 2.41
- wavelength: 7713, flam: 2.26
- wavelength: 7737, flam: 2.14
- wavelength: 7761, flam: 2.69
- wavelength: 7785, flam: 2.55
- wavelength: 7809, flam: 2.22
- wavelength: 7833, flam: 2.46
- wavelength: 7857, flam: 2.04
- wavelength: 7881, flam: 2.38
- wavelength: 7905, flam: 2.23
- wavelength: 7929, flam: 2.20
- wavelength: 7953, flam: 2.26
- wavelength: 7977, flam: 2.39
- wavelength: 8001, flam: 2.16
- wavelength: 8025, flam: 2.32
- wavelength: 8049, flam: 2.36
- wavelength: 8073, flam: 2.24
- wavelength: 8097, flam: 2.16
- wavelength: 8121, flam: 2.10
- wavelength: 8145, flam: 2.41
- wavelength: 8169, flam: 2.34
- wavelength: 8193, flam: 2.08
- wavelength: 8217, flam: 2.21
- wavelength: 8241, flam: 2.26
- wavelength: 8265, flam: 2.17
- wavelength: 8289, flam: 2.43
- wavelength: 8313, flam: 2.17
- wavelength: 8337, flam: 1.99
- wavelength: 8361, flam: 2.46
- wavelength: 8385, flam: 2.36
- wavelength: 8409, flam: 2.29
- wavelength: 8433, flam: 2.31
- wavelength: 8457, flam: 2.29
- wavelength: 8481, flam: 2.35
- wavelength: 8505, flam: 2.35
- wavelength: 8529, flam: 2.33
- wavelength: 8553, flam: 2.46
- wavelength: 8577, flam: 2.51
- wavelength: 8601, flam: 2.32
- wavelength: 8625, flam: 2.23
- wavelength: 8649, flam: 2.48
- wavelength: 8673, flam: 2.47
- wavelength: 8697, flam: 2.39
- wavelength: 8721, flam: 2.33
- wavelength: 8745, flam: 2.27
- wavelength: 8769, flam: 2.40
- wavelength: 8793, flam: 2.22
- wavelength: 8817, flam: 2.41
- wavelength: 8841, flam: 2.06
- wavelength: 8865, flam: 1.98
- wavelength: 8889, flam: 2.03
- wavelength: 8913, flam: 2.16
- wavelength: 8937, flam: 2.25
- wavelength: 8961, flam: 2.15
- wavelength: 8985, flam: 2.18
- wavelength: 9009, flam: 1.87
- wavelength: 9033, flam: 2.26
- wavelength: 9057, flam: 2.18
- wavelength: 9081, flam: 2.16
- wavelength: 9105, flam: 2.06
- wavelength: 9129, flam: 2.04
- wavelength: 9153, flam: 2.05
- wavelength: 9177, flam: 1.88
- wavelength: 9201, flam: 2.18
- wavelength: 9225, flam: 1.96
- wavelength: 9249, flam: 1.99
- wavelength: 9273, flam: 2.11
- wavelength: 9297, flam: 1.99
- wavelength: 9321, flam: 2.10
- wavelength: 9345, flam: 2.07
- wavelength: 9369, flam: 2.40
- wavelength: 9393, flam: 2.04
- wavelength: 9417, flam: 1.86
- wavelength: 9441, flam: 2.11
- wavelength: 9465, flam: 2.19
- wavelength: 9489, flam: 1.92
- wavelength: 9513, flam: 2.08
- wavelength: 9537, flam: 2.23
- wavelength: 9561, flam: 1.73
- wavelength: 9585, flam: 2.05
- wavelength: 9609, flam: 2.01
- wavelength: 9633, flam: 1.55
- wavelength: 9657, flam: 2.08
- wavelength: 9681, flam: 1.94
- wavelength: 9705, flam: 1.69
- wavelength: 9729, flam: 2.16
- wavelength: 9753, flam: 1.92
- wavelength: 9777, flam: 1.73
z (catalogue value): 0.16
